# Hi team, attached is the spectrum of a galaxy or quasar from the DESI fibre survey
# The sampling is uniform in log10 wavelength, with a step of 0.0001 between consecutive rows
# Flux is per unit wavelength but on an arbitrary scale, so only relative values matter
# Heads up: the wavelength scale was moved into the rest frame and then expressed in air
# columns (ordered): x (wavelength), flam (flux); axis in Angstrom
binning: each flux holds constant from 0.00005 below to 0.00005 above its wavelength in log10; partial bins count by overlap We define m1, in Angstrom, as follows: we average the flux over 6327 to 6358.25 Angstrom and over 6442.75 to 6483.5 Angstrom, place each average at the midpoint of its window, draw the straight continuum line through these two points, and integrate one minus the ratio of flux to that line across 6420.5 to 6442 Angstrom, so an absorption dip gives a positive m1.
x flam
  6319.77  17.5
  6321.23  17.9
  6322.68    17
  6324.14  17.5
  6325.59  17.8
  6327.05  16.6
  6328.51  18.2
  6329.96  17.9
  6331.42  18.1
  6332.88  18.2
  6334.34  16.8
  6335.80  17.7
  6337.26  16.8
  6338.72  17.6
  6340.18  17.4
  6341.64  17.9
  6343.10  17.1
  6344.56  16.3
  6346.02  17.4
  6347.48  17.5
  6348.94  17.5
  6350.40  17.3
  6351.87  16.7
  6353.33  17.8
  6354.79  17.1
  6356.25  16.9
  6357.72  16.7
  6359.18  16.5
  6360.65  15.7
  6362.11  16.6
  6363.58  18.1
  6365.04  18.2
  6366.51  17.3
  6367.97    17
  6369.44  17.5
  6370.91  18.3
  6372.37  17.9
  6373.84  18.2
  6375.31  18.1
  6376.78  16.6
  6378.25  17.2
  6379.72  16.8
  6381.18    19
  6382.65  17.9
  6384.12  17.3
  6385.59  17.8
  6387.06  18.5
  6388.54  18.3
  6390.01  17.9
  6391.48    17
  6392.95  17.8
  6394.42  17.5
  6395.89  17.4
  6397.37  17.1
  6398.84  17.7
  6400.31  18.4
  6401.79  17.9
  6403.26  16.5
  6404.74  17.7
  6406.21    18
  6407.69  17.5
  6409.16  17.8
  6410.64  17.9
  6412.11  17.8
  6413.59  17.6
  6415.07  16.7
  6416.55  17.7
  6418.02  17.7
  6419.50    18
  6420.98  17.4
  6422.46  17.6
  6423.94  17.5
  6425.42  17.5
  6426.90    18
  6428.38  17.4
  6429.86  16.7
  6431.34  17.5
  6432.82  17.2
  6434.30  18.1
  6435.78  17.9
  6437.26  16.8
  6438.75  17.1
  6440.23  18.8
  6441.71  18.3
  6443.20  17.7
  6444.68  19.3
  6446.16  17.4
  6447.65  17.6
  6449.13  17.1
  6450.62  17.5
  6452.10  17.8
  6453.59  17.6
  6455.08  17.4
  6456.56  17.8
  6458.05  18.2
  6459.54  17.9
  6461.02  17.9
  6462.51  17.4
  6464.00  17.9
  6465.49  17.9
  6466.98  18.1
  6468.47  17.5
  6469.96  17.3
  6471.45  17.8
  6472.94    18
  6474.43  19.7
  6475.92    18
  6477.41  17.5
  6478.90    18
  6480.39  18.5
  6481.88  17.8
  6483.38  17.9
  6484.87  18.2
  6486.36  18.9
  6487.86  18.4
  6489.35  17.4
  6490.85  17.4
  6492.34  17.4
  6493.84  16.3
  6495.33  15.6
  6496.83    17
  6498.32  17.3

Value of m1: 0.2 Angstrom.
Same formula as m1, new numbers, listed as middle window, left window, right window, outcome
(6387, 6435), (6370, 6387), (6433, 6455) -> 0.4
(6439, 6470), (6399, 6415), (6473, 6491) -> 0.3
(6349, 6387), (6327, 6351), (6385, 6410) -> 0.4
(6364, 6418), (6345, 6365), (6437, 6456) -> -1.0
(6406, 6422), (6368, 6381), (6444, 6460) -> 0.1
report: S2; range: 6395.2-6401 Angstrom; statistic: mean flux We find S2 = 17.6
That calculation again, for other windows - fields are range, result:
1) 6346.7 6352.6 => 17.2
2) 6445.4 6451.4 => 17.4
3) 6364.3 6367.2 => 17.8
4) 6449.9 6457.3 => 17.6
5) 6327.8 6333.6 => 18.1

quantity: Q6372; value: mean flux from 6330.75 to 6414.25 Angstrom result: 17.5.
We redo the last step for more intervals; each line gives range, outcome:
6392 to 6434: 17.6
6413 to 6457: 17.6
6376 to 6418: 17.6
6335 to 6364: 17.1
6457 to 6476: 18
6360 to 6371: 17.3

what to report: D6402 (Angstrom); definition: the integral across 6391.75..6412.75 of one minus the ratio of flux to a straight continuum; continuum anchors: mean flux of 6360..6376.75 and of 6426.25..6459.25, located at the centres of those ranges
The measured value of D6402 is 0.0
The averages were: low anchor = 17.5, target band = 17.6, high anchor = 17.7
